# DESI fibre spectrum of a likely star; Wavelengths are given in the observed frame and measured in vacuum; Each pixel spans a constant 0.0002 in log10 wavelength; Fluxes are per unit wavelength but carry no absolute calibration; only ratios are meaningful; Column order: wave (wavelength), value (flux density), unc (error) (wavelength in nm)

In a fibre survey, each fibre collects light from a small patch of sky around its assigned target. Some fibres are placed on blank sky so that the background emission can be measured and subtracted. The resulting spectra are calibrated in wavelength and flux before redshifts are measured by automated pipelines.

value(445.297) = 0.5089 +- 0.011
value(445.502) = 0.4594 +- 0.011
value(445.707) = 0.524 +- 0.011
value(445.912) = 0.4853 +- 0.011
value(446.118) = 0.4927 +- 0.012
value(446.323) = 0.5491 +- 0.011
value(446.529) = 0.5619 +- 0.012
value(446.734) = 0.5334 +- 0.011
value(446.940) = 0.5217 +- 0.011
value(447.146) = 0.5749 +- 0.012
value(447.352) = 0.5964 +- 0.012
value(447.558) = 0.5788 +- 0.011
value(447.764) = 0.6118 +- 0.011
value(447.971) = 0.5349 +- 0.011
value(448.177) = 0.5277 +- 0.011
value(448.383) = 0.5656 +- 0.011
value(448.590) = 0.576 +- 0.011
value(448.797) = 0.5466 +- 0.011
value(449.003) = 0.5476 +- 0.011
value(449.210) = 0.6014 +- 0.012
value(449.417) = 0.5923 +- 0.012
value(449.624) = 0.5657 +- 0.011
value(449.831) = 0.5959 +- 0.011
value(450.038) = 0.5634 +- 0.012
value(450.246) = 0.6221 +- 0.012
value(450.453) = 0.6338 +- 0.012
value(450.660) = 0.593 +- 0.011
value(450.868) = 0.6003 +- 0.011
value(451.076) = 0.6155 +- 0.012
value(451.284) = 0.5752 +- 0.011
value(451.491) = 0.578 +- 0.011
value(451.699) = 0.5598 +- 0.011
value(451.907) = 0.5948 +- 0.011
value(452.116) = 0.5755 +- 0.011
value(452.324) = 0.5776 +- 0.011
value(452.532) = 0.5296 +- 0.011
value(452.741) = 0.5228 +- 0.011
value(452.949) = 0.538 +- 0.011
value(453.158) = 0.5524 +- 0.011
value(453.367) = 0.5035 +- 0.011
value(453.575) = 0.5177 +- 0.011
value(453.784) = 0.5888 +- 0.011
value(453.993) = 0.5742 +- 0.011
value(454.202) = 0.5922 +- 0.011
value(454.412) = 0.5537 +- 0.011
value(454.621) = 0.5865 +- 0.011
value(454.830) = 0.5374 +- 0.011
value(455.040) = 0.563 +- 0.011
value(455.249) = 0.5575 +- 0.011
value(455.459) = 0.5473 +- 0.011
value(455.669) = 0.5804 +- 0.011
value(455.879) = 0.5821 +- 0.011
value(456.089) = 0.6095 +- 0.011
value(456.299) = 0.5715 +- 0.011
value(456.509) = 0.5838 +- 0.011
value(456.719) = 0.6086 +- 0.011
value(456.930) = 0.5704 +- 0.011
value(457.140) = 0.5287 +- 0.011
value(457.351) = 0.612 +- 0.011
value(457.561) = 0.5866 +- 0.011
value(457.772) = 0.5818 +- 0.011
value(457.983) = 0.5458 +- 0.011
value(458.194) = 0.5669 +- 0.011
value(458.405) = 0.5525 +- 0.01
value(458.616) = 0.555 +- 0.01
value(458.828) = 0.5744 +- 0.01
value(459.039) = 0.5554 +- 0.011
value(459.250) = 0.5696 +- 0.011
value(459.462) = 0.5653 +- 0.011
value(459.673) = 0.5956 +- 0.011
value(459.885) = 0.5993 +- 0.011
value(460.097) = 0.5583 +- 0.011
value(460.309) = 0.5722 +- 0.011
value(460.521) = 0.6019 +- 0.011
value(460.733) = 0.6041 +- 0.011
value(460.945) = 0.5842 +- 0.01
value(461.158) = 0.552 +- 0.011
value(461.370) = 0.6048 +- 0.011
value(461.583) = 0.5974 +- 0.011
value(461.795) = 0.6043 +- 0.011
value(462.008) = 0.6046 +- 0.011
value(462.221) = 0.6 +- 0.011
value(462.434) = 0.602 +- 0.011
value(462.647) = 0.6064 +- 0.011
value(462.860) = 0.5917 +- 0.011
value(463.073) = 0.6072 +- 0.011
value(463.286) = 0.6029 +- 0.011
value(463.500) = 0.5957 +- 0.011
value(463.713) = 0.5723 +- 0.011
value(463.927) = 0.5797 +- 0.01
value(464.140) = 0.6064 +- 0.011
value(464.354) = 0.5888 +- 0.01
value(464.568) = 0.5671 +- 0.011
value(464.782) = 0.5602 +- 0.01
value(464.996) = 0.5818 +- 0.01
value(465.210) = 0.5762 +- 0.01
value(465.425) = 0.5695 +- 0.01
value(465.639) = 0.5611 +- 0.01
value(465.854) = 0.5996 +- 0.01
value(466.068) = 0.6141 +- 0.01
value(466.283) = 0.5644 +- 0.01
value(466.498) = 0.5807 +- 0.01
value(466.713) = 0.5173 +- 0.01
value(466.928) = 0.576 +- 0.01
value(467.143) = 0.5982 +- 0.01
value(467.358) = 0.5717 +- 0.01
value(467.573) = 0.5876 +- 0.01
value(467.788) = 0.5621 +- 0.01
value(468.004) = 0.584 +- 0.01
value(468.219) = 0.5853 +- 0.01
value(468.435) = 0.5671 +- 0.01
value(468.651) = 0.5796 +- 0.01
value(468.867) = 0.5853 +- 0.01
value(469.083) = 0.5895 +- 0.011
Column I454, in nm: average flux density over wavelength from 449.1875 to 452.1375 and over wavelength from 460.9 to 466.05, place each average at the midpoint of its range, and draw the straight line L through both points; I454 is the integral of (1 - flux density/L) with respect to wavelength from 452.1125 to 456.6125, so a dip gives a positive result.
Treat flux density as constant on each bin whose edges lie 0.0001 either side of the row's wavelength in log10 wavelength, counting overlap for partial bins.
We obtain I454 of 0.23 nm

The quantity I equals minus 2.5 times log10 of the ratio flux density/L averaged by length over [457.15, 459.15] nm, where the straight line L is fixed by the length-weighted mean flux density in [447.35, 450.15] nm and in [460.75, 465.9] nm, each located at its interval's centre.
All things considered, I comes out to 0.03 mag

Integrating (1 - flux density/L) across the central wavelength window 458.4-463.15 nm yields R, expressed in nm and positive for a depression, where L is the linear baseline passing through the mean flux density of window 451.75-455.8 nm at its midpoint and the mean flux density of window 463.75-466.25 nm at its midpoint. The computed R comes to -0.11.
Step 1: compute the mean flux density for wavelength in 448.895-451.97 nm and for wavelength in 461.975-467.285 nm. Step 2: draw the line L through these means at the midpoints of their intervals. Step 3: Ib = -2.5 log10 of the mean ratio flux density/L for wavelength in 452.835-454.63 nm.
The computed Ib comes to 0.06 mag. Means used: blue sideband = 0.589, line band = 0.555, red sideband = 0.585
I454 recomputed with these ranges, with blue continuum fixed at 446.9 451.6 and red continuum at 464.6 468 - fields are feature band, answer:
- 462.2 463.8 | -0.06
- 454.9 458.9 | 0.04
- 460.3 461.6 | -0.03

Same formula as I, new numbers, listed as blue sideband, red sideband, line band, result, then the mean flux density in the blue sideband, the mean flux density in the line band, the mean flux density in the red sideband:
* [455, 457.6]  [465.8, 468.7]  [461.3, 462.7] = -0.046 mag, 0.577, 0.602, 0.577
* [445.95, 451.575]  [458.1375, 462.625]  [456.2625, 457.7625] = -0.003 mag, 0.571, 0.581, 0.583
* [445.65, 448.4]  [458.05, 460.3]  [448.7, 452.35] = -0.062 mag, 0.547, 0.586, 0.569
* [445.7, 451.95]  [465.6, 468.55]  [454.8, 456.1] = 0.010 mag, 0.569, 0.567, 0.577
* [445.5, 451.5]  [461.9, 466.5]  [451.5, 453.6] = 0.042 mag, 0.566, 0.55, 0.588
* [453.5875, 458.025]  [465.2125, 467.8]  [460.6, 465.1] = -0.030 mag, 0.574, 0.591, 0.576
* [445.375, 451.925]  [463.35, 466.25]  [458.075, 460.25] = 0.013 mag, 0.565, 0.569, 0.582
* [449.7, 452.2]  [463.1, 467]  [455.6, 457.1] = 0.005 mag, 0.592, 0.584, 0.579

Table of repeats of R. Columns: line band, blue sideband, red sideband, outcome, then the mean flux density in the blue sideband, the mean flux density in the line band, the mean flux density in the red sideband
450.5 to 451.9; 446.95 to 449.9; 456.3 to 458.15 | -0.041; 0.571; 0.59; 0.577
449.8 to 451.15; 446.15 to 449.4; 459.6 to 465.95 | -0.089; 0.561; 0.603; 0.588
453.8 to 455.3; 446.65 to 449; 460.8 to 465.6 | 0.012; 0.56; 0.568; 0.589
